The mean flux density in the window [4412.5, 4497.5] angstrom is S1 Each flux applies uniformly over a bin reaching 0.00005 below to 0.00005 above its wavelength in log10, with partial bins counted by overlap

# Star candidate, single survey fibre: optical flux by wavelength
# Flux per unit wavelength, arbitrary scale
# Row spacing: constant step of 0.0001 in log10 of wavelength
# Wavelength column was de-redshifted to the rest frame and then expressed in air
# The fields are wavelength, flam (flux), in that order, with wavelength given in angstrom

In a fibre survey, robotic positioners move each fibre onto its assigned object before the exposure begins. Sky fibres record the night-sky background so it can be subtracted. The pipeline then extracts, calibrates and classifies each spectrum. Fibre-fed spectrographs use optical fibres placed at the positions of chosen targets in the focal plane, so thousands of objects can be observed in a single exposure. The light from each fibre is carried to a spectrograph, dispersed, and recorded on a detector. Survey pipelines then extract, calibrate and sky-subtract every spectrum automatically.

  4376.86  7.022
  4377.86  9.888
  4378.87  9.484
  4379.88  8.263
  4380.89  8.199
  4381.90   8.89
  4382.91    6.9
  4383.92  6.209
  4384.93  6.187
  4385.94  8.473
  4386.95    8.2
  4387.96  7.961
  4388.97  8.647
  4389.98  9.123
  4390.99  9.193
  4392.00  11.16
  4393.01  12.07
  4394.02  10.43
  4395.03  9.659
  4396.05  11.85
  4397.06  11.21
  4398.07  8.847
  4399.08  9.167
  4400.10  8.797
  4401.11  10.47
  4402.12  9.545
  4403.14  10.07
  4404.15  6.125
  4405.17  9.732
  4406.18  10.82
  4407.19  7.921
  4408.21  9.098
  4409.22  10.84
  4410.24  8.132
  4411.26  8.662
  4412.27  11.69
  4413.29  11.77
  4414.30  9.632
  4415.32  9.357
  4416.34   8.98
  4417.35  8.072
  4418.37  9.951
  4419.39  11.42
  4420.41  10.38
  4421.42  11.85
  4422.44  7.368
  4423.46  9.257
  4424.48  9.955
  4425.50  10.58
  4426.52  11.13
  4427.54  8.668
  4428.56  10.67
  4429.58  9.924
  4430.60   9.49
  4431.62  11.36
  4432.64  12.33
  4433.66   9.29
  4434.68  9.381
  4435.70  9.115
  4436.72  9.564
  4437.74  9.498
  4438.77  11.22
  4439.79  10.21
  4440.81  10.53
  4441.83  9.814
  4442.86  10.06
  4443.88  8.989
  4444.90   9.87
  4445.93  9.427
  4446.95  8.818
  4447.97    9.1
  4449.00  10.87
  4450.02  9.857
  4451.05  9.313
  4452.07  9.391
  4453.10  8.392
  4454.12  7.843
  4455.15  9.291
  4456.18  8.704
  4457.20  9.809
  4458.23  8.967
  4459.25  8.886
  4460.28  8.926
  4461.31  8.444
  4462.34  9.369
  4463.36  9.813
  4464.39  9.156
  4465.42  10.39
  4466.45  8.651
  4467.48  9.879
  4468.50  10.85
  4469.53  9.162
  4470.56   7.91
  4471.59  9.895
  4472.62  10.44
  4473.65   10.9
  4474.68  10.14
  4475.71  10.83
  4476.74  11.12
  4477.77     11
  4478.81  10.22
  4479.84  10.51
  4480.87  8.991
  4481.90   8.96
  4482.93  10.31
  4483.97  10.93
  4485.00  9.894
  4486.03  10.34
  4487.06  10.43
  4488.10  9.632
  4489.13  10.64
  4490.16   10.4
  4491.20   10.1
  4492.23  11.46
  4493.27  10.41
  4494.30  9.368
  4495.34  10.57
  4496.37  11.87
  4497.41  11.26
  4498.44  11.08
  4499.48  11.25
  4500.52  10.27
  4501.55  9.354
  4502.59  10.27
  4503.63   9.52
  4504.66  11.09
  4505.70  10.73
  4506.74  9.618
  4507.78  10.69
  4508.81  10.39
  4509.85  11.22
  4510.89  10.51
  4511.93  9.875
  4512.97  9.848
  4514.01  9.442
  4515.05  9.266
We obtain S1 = 9.9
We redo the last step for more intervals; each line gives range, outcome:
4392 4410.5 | 9.77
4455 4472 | 9.3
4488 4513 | 10.5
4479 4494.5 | 10.2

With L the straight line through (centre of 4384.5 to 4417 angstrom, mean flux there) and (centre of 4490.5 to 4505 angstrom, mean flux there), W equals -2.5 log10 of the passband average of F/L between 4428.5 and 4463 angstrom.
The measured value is 0.043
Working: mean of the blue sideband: 9.5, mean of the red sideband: 10.6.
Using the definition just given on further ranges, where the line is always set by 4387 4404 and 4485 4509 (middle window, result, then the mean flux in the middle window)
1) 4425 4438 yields -0.009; 10.1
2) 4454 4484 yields 0.064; 9.68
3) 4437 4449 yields 0.030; 9.82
